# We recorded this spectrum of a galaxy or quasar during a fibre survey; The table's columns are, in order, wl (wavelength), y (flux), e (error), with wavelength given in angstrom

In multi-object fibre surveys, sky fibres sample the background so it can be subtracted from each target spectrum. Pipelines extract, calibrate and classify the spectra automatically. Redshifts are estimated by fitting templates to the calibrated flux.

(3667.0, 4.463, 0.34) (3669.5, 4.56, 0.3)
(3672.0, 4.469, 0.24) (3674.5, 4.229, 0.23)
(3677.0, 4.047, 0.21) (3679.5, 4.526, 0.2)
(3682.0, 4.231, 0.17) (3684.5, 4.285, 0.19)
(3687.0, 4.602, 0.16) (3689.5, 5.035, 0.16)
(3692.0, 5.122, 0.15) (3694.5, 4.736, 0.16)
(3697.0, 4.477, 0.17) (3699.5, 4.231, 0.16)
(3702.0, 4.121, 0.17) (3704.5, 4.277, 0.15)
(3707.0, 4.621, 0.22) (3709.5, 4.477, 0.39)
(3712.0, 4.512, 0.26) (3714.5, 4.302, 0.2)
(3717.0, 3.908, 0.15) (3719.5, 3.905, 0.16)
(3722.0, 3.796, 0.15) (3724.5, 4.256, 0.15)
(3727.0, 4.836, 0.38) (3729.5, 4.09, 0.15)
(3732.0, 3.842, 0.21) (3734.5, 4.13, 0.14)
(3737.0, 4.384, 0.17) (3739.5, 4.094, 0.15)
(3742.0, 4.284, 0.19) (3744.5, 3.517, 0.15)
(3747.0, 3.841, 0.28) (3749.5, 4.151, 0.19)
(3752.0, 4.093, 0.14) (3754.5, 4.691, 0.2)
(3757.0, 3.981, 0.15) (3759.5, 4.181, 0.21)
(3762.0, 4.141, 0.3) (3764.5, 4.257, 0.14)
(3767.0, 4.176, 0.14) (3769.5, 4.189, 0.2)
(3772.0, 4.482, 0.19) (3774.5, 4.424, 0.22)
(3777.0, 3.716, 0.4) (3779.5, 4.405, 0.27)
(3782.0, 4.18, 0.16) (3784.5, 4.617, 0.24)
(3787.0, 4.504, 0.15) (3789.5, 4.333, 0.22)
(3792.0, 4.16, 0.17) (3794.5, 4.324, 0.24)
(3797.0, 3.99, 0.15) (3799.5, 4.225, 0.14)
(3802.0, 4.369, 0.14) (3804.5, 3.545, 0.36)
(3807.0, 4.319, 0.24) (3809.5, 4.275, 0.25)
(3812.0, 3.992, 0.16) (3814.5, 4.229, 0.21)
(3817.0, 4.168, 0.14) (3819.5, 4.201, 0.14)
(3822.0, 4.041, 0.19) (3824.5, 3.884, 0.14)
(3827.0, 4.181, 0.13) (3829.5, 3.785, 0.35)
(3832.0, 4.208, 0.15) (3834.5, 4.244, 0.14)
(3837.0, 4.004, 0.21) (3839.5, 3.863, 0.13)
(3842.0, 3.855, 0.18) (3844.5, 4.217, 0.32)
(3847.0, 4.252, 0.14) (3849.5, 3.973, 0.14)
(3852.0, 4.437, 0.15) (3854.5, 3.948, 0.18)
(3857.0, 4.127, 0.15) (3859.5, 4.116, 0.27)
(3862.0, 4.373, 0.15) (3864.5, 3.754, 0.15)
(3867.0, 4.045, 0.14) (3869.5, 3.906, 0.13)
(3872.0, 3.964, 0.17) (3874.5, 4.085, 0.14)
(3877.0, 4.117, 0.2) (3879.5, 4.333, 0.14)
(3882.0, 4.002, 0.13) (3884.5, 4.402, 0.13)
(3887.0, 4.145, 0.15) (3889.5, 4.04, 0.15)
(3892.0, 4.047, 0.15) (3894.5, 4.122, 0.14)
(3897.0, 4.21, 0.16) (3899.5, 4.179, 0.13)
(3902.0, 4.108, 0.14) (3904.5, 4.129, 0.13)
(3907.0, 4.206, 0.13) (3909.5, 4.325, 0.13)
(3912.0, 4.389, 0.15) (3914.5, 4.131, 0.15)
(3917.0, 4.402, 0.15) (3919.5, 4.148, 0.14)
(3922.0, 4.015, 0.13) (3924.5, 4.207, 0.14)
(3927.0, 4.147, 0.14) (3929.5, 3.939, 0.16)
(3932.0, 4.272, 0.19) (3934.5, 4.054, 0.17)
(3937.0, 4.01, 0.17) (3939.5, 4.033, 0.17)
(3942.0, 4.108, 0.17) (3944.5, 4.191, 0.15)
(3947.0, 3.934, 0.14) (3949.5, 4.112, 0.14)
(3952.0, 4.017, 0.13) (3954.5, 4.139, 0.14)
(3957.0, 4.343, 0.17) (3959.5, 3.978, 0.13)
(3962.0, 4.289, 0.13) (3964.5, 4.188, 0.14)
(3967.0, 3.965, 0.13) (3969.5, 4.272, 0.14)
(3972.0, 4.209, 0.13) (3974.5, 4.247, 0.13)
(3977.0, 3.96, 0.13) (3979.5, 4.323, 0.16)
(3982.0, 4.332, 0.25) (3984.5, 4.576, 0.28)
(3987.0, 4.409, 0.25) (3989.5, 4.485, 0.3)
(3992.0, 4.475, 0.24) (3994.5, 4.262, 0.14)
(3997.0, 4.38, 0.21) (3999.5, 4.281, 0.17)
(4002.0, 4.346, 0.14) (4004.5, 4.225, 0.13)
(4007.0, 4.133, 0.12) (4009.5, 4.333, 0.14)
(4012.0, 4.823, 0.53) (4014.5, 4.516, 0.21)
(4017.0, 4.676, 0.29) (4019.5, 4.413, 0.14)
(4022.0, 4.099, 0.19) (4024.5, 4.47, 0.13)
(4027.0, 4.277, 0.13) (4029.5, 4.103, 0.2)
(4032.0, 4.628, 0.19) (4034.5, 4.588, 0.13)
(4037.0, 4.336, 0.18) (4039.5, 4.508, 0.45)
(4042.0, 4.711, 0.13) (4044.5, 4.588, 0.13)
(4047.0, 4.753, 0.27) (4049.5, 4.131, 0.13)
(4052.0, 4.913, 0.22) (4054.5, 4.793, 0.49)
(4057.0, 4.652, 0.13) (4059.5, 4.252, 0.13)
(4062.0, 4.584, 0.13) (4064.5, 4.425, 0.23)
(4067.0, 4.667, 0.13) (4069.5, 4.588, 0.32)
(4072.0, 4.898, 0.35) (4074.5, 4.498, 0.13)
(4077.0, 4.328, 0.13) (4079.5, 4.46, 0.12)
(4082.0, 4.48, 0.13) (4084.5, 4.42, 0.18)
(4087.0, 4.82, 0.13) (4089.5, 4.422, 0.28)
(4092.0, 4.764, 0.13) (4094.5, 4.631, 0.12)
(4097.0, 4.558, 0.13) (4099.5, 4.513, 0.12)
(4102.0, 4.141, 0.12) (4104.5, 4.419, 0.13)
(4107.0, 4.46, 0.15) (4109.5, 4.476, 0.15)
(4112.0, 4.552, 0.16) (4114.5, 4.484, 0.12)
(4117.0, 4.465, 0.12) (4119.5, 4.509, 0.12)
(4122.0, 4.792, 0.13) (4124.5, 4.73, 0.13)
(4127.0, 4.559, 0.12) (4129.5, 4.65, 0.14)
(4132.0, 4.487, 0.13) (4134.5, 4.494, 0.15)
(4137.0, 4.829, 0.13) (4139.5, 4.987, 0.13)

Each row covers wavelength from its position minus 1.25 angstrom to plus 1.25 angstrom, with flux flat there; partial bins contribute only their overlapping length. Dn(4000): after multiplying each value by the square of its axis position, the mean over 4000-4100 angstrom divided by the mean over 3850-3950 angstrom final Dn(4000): 1.18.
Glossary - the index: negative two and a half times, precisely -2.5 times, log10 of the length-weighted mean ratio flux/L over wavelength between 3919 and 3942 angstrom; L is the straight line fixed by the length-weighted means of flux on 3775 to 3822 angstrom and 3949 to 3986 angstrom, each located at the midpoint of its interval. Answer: 0.03 mag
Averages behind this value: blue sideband 4.2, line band 4.09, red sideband 4.2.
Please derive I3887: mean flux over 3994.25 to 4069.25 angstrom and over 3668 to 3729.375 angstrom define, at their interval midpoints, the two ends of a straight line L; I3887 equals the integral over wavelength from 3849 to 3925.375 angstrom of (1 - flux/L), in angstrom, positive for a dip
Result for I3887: 5.0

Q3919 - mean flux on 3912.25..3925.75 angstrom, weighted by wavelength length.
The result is 4.2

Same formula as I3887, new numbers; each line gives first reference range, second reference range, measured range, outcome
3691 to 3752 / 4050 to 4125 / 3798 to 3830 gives 1.62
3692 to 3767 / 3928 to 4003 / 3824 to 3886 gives 1.89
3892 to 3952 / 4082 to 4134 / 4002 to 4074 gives -1.79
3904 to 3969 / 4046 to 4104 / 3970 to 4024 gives -0.46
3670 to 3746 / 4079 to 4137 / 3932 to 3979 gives 3.51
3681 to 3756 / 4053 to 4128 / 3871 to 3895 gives 1.51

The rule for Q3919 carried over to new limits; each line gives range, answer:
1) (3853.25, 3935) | 4.13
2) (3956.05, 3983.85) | 4.2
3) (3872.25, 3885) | 4.16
